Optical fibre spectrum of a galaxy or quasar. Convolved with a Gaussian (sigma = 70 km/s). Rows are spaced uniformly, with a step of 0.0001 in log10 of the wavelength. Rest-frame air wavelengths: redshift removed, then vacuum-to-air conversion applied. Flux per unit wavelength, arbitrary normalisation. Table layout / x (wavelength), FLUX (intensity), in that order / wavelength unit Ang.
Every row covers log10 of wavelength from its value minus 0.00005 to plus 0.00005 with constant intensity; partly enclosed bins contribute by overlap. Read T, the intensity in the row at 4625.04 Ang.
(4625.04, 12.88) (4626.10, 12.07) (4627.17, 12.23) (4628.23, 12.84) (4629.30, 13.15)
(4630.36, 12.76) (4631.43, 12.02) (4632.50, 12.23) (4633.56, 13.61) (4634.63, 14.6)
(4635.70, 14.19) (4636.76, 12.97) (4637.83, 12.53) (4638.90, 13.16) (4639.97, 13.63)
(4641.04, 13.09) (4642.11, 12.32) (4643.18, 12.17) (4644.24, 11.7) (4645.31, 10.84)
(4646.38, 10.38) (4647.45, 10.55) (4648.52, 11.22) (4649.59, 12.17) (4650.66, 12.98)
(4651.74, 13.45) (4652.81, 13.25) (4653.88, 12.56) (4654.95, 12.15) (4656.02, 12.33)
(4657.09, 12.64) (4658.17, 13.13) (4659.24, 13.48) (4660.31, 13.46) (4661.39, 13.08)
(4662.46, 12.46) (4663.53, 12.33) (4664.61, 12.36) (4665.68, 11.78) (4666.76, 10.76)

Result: 12.88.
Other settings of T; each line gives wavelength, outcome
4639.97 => 13.63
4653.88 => 12.56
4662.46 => 12.46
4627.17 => 12.23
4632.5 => 12.23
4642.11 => 12.32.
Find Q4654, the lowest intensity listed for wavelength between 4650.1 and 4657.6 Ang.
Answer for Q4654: 12.15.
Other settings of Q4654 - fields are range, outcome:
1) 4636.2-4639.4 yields 12.53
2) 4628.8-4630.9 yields 12.76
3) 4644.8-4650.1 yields 10.38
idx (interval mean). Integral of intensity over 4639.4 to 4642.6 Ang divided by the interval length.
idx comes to 13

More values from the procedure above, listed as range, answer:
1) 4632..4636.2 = 13.7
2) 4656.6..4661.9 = 13.1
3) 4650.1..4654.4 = 13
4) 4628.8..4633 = 12.5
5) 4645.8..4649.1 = 10.7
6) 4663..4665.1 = 12.3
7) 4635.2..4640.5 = 13.3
